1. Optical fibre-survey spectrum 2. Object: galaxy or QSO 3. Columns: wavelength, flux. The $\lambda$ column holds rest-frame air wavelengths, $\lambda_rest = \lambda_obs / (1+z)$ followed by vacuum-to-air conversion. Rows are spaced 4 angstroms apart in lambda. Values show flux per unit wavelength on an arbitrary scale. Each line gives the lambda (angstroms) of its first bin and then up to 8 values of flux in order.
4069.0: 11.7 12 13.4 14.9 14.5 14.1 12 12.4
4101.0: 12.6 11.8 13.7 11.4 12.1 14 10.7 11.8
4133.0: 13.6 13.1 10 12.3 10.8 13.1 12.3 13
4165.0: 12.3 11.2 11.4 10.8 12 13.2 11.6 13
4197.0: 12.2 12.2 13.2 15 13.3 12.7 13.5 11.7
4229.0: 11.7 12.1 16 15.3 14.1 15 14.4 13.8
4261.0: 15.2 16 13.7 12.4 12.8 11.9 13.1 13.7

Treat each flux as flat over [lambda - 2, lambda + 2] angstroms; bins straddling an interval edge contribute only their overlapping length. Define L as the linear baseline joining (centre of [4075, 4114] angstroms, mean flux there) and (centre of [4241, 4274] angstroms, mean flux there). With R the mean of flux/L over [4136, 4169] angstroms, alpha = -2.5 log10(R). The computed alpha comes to 0.13 mag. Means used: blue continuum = 13.1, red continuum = 14.4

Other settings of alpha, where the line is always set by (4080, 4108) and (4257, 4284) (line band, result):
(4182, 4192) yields 0.08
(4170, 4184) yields 0.16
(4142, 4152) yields 0.15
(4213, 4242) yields 0.03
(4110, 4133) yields 0.09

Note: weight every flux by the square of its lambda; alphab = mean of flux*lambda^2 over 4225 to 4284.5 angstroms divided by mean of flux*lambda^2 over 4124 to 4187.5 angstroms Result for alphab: 1.2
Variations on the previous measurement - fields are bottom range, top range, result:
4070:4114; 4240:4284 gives 1.17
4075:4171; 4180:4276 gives 1.13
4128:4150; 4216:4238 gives 1.12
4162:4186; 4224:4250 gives 1.20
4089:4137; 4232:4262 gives 1.24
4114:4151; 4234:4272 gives 1.29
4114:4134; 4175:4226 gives 1.07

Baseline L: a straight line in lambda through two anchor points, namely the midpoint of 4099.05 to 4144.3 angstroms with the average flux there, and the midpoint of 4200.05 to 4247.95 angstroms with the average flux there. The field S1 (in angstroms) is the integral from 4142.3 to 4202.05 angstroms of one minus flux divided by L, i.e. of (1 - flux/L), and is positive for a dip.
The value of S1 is 3.6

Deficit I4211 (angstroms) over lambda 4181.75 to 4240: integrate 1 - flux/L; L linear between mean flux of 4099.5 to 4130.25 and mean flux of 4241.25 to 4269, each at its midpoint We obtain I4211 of 4.0 angstroms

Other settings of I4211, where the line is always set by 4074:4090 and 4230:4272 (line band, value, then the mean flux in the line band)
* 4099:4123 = 2.6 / 12.6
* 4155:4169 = 1.9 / 12.3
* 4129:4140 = 1.1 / 12.8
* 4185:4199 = 1.9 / 12.4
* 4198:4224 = 2.1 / 13.2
